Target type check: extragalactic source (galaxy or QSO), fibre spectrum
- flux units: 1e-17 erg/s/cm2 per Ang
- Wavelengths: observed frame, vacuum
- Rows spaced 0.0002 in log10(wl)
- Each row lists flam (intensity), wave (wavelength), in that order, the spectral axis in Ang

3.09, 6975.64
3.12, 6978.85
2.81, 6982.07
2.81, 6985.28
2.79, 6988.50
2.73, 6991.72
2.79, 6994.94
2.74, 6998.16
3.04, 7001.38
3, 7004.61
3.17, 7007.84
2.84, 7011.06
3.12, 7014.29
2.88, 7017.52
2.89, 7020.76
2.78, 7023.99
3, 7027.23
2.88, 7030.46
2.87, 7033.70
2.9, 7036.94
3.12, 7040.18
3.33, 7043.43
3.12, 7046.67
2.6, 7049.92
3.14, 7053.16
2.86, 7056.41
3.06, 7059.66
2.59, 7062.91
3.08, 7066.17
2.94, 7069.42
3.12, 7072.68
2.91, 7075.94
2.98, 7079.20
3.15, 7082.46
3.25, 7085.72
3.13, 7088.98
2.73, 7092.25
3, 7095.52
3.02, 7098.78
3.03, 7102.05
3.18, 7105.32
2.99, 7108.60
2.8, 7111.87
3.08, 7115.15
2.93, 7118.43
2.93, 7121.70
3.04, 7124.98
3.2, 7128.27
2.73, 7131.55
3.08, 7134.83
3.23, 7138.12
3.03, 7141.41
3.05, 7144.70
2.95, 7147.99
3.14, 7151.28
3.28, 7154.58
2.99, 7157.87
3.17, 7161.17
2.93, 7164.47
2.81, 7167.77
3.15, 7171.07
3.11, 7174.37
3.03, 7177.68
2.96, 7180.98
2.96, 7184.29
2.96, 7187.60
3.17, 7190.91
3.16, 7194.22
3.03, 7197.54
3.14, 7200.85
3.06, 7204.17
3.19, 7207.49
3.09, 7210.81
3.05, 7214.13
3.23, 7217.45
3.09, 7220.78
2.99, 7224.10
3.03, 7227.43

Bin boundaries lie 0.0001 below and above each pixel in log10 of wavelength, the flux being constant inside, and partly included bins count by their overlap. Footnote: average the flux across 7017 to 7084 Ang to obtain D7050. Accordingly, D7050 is 2.96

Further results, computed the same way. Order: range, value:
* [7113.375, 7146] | 3.03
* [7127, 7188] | 3.04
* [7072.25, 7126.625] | 3.01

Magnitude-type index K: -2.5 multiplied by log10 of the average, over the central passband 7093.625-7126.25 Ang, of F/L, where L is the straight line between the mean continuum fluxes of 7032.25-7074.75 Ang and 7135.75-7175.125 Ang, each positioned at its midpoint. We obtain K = 0.01 mag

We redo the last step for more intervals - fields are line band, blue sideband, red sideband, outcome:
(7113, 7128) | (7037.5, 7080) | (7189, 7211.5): 0.01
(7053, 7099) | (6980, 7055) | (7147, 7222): 0.00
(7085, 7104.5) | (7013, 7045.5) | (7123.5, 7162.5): 0.00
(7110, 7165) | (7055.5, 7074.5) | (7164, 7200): -0.01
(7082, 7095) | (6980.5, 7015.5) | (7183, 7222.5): -0.02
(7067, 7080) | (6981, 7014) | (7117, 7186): -0.01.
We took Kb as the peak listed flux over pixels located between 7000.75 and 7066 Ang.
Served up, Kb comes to 3.33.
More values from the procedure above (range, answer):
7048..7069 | 3.14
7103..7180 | 3.28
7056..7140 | 3.25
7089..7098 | 3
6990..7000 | 2.79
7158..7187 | 3.17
